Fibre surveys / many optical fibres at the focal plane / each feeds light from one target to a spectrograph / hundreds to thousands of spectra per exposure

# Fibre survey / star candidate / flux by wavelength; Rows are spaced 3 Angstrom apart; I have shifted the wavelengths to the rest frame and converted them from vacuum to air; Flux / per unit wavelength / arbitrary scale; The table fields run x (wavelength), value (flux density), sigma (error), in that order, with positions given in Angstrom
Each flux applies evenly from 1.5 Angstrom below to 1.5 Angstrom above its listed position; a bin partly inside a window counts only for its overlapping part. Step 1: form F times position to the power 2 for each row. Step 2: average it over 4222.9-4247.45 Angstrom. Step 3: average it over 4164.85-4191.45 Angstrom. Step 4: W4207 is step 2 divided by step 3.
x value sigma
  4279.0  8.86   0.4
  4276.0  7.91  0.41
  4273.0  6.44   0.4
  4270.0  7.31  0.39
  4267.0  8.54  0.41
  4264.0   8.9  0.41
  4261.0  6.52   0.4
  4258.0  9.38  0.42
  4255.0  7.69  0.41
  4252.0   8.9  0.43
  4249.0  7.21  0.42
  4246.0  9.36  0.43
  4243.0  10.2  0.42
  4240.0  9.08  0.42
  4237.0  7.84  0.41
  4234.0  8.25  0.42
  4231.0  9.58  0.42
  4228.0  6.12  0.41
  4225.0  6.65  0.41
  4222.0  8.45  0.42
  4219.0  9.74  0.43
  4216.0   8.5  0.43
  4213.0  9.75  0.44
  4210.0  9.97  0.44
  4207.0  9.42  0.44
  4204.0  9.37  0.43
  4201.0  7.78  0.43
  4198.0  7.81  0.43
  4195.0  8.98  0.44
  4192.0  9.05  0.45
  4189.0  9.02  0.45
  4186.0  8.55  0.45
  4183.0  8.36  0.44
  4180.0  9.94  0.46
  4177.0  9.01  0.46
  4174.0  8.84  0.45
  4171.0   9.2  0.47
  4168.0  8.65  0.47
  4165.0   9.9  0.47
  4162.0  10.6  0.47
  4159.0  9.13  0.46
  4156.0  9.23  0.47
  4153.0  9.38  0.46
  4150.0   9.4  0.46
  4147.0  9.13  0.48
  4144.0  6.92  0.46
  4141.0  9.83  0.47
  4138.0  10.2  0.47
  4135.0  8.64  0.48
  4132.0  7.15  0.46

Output 0.96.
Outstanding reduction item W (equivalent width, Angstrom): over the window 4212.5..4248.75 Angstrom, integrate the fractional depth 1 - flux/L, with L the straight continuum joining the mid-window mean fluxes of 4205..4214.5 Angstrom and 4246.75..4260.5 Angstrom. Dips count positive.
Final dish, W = 1.7 Angstrom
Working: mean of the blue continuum 9.7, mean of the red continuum 8.22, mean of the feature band 8.55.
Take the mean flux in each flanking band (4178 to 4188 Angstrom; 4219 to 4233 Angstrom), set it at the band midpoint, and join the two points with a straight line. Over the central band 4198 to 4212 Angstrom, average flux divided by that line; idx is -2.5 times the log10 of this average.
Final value -0.07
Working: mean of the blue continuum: 8.96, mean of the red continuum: 7.94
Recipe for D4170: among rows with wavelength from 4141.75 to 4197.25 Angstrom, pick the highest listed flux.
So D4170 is 10.6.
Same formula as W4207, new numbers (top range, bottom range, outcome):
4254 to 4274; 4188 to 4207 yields 0.93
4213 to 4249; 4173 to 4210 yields 0.98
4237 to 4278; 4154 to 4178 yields 0.92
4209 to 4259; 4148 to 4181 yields 0.95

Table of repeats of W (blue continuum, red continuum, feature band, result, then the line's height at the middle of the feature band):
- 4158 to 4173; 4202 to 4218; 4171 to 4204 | 2.2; 9.42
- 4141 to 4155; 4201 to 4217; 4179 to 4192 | 0.2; 9.11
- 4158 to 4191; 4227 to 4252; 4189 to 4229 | 1.0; 8.84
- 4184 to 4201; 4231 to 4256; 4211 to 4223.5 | -0.8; 8.62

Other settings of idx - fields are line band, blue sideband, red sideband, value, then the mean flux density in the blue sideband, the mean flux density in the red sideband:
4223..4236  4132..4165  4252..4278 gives 0.08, 9.18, 7.92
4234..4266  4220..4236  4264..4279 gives -0.09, 7.87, 7.82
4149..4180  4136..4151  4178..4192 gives -0.04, 9.07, 8.98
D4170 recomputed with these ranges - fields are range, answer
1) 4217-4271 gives 10.2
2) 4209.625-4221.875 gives 9.97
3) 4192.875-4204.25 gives 9.37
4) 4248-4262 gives 9.38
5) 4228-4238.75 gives 9.58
